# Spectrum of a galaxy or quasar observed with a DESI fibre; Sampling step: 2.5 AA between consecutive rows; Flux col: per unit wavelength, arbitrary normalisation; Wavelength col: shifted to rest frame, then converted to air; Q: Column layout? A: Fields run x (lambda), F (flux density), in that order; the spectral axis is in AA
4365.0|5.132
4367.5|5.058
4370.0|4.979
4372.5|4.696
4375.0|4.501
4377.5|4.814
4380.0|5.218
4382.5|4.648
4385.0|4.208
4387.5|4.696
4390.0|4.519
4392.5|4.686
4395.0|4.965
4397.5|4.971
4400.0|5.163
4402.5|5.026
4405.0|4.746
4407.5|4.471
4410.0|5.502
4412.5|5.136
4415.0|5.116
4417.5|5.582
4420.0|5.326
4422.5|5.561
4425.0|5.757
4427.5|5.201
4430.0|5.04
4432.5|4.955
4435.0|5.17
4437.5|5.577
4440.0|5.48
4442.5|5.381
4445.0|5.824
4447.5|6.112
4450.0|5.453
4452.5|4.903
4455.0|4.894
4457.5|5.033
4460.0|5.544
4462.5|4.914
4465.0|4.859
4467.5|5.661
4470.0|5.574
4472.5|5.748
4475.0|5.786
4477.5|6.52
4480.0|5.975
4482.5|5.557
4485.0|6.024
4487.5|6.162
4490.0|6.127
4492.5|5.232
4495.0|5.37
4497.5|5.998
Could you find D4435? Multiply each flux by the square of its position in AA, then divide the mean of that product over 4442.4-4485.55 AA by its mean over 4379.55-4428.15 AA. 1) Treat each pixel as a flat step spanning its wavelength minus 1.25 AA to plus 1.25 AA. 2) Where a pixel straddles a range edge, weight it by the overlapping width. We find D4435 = 1.1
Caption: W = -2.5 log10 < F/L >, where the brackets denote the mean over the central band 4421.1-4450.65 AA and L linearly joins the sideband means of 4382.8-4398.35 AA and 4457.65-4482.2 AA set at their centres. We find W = -0.054 mag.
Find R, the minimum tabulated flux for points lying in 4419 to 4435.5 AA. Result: 4.955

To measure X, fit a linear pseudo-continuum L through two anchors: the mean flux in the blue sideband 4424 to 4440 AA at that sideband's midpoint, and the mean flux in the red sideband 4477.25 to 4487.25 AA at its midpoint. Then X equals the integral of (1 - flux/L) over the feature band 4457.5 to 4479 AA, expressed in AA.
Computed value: 0.91 AA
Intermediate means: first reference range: 5.29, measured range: 5.55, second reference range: 5.98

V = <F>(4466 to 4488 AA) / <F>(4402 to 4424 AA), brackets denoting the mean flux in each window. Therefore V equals 1.13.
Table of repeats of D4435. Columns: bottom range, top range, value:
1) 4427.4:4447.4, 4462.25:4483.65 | 1.07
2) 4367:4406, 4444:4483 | 1.19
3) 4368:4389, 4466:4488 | 1.30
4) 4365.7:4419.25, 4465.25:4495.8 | 1.23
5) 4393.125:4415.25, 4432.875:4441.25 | 1.09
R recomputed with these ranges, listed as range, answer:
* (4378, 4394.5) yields 4.208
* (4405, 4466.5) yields 4.471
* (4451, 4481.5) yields 4.859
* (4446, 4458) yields 4.894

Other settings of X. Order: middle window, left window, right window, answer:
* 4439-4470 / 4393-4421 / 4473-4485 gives 1.7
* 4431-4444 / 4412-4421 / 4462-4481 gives 0.3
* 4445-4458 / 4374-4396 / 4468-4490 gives 0.5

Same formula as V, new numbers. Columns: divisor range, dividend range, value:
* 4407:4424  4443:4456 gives 1.03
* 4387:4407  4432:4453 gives 1.13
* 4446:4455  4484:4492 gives 1.11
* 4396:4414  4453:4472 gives 1.04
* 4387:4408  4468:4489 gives 1.23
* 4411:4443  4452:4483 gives 1.03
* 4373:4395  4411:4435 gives 1.13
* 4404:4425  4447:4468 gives 1.00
